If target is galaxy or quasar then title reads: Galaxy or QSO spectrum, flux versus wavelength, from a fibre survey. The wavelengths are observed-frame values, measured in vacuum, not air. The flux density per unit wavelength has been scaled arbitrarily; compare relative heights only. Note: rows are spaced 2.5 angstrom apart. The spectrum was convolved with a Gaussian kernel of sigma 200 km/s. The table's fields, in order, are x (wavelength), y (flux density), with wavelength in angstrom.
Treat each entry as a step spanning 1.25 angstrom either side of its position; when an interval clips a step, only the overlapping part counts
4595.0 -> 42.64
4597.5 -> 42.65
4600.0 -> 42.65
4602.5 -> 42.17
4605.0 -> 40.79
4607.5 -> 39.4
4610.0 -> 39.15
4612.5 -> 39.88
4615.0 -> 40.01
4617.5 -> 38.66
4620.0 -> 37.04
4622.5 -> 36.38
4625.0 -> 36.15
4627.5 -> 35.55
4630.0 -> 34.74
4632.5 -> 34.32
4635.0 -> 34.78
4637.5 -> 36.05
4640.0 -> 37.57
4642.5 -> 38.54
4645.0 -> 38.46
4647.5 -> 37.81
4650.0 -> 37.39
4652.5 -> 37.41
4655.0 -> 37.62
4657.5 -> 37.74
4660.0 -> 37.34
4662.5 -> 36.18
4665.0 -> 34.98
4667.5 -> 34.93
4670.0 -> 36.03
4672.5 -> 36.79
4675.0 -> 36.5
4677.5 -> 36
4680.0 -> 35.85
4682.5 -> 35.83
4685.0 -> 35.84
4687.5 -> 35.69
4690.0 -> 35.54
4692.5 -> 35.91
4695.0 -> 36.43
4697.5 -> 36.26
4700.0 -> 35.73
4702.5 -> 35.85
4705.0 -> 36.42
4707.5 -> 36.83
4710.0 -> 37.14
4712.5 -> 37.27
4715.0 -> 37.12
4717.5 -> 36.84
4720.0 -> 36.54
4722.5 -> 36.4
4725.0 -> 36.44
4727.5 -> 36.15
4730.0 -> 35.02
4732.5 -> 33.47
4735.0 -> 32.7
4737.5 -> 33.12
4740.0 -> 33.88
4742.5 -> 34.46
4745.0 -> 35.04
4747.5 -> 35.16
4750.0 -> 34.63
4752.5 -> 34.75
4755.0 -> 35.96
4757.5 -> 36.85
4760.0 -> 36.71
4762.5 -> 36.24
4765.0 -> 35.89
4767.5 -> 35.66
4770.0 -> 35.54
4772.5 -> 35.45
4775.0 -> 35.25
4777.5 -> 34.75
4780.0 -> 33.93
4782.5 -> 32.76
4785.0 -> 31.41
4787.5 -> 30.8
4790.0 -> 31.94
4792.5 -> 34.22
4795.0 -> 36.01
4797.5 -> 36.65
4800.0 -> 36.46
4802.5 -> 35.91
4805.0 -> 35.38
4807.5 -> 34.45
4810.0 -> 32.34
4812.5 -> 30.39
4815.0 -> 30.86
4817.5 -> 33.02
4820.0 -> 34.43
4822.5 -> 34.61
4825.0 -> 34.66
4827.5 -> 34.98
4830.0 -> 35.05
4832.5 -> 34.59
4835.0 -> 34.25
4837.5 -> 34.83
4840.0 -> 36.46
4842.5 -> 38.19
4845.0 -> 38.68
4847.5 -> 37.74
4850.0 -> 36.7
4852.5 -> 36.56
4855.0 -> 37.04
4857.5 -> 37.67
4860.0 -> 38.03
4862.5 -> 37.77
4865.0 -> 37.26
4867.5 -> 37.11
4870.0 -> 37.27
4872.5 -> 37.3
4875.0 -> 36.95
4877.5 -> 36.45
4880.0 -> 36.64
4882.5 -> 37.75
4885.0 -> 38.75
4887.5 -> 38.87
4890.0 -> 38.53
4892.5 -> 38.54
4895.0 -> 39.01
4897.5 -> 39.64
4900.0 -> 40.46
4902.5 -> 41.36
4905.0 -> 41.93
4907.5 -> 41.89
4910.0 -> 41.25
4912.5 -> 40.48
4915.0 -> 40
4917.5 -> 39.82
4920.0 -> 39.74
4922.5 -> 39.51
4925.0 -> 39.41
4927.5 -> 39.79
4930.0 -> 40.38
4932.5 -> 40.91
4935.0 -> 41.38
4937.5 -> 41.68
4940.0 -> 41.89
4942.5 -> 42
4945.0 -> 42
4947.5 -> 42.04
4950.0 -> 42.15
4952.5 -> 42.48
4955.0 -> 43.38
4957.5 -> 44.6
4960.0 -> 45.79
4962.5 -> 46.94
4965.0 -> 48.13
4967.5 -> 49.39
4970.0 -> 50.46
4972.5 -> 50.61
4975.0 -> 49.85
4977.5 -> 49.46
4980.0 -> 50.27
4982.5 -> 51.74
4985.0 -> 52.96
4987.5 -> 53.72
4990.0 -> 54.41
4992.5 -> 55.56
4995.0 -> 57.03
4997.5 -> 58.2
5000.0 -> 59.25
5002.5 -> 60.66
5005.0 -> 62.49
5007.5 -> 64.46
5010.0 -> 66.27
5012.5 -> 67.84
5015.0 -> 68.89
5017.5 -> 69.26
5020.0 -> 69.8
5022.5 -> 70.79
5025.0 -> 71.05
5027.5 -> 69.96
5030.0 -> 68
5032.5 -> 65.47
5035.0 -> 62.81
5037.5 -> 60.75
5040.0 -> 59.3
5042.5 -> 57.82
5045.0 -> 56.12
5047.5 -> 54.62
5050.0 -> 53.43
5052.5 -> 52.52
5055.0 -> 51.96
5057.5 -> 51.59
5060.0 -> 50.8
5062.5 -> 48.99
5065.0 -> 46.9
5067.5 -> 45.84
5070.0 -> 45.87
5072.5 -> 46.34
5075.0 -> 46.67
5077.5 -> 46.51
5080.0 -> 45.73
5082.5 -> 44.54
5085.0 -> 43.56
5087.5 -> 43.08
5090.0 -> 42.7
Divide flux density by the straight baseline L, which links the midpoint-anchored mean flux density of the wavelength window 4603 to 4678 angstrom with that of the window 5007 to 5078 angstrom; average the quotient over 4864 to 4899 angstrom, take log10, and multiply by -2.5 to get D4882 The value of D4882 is 0.299 mag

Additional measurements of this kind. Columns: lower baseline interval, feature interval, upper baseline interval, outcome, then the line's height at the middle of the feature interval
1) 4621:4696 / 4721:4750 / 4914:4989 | 0.11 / 38.6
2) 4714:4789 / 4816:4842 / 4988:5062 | 0.21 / 42.3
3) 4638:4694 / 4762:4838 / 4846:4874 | 0.09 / 37.1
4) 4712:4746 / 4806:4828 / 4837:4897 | 0.11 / 36.7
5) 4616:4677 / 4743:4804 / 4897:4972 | 0.13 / 39.2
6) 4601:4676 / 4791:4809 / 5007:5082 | 0.27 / 45.4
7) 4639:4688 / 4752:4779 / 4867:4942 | 0.06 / 37.9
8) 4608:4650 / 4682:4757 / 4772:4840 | 0.00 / 35.6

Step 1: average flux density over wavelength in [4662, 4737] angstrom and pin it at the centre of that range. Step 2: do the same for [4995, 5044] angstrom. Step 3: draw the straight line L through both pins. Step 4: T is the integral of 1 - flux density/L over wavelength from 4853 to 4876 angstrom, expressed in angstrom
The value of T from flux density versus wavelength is 6.1 angstrom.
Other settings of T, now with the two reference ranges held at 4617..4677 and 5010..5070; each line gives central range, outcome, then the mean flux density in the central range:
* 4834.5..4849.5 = 3.5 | 36.8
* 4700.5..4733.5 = 3.6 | 36.3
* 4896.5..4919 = 4.8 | 40.8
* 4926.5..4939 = 2.9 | 40.9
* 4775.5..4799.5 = 5.9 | 33.7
